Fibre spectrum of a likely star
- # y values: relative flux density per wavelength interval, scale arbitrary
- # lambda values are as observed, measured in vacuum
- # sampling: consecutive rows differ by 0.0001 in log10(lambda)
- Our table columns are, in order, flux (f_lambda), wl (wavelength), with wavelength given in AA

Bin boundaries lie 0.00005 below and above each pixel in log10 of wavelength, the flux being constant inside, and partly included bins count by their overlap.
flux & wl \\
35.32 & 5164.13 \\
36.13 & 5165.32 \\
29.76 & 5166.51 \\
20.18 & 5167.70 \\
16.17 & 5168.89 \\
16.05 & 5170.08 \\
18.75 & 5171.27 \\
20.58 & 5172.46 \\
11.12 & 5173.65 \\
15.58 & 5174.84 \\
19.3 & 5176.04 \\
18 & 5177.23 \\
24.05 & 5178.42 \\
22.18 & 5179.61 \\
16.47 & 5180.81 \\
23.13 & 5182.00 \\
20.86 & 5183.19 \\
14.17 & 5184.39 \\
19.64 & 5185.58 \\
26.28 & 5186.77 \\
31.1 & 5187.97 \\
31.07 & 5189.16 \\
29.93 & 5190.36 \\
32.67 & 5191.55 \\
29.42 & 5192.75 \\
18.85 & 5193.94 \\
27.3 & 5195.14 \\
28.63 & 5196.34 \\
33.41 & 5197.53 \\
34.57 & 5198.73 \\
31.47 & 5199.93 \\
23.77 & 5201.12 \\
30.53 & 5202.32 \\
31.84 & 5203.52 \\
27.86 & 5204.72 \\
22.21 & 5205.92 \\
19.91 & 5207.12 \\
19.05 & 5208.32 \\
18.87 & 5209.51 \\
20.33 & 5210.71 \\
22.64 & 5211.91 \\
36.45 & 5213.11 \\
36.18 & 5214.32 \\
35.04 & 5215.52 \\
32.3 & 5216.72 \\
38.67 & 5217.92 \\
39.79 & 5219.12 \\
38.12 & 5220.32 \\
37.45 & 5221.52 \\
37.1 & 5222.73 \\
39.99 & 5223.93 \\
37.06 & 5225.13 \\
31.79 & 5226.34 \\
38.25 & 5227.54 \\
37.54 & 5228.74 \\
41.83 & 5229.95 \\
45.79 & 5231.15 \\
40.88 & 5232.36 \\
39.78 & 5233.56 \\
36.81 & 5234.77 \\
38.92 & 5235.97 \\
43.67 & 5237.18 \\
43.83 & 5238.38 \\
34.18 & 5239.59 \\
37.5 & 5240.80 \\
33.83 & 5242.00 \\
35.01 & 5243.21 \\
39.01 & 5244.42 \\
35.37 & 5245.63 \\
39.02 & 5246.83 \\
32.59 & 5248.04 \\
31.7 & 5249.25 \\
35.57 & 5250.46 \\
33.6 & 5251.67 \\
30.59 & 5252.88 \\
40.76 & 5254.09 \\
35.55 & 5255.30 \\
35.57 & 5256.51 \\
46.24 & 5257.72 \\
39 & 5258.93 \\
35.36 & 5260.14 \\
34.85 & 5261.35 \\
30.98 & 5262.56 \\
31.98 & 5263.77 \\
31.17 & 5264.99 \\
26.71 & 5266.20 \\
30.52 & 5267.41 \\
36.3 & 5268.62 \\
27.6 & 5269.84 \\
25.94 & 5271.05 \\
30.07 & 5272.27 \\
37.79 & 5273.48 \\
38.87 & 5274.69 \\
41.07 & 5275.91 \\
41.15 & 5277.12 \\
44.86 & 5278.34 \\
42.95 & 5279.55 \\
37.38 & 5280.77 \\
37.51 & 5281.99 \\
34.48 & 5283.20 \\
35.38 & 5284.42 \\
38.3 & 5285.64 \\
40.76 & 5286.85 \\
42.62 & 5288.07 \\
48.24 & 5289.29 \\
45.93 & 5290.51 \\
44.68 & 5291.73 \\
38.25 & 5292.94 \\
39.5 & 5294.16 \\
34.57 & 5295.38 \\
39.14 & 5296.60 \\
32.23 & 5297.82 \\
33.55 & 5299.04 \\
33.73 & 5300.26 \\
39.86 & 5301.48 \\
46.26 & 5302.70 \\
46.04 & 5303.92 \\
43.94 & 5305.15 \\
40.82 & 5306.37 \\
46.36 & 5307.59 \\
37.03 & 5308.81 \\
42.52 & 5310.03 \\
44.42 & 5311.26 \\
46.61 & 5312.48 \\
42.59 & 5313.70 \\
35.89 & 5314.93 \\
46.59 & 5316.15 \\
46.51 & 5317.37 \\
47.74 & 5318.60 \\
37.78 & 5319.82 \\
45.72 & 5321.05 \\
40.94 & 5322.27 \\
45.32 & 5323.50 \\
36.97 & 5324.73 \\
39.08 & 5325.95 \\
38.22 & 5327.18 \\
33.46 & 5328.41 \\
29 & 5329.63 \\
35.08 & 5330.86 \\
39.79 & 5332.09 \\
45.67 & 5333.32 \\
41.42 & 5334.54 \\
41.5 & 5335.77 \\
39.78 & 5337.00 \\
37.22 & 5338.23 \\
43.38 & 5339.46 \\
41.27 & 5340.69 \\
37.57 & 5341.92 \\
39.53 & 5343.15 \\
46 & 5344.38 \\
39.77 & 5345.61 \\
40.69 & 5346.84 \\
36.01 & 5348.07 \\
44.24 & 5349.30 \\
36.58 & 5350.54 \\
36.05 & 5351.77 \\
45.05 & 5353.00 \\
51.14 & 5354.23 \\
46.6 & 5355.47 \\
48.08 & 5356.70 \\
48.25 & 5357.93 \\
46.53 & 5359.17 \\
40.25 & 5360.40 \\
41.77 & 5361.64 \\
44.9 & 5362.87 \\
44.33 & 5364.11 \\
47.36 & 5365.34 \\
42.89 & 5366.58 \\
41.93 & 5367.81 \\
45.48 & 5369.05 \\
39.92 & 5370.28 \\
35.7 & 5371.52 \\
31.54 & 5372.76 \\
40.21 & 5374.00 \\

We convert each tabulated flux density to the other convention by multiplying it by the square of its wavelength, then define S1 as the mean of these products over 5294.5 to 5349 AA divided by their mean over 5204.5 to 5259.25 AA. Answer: 1.19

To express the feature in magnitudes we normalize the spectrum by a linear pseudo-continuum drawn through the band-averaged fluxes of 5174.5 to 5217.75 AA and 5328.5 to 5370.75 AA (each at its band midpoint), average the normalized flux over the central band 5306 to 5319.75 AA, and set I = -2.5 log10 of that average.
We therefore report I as -0.139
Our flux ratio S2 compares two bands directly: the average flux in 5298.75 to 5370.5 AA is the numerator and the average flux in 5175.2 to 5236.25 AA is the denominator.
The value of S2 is 1.4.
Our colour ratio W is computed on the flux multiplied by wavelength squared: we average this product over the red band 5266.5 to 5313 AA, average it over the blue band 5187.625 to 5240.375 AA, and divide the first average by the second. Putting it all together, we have 1.22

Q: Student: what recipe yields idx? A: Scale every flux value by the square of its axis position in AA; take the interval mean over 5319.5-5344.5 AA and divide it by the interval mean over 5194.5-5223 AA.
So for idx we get 1.38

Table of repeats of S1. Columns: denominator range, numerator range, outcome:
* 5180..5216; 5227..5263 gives 1.44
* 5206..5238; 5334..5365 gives 1.28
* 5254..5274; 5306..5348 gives 1.24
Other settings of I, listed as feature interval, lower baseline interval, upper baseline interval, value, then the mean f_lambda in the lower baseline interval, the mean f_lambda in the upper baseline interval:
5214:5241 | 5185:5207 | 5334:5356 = -0.234 mag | 28.2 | 41.3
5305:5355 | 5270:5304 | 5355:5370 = 0.027 mag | 38.7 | 44.8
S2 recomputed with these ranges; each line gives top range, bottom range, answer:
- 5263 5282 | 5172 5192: 1.59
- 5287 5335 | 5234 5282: 1.13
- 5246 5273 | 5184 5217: 1.23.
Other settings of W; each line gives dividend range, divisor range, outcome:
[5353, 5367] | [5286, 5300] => 1.18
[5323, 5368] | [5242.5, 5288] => 1.19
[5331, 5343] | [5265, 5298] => 1.10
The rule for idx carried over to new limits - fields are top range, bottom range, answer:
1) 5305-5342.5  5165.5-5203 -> 1.81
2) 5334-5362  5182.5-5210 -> 1.70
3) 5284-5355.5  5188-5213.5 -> 1.57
